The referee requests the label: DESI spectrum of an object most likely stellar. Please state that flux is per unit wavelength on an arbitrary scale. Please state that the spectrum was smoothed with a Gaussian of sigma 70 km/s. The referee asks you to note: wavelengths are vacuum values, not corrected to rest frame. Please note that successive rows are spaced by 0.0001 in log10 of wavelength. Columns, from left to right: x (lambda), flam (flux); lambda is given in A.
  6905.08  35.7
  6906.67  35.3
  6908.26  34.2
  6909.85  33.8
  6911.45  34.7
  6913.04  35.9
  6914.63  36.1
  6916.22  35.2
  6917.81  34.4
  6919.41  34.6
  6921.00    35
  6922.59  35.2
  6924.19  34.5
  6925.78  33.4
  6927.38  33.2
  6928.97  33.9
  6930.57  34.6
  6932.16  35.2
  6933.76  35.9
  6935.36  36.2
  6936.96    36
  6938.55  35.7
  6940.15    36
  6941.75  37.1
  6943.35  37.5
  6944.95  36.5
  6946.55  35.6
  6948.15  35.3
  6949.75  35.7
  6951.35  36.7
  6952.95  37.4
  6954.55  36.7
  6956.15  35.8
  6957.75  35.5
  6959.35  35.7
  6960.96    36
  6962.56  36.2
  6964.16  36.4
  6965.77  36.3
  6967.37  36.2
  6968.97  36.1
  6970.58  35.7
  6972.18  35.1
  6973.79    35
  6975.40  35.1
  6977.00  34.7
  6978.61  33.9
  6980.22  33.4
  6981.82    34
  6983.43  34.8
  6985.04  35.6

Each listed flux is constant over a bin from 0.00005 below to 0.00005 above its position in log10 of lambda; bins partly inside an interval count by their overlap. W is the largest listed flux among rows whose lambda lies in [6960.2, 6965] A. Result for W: 36.4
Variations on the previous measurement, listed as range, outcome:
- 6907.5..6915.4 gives 36.1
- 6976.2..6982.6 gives 34.7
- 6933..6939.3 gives 36.2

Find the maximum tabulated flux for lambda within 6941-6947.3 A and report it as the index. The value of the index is 37.5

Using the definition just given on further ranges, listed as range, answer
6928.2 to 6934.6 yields 35.9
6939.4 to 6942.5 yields 37.1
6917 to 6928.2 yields 35.2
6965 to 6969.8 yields 36.3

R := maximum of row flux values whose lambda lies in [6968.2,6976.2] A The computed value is 36.1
